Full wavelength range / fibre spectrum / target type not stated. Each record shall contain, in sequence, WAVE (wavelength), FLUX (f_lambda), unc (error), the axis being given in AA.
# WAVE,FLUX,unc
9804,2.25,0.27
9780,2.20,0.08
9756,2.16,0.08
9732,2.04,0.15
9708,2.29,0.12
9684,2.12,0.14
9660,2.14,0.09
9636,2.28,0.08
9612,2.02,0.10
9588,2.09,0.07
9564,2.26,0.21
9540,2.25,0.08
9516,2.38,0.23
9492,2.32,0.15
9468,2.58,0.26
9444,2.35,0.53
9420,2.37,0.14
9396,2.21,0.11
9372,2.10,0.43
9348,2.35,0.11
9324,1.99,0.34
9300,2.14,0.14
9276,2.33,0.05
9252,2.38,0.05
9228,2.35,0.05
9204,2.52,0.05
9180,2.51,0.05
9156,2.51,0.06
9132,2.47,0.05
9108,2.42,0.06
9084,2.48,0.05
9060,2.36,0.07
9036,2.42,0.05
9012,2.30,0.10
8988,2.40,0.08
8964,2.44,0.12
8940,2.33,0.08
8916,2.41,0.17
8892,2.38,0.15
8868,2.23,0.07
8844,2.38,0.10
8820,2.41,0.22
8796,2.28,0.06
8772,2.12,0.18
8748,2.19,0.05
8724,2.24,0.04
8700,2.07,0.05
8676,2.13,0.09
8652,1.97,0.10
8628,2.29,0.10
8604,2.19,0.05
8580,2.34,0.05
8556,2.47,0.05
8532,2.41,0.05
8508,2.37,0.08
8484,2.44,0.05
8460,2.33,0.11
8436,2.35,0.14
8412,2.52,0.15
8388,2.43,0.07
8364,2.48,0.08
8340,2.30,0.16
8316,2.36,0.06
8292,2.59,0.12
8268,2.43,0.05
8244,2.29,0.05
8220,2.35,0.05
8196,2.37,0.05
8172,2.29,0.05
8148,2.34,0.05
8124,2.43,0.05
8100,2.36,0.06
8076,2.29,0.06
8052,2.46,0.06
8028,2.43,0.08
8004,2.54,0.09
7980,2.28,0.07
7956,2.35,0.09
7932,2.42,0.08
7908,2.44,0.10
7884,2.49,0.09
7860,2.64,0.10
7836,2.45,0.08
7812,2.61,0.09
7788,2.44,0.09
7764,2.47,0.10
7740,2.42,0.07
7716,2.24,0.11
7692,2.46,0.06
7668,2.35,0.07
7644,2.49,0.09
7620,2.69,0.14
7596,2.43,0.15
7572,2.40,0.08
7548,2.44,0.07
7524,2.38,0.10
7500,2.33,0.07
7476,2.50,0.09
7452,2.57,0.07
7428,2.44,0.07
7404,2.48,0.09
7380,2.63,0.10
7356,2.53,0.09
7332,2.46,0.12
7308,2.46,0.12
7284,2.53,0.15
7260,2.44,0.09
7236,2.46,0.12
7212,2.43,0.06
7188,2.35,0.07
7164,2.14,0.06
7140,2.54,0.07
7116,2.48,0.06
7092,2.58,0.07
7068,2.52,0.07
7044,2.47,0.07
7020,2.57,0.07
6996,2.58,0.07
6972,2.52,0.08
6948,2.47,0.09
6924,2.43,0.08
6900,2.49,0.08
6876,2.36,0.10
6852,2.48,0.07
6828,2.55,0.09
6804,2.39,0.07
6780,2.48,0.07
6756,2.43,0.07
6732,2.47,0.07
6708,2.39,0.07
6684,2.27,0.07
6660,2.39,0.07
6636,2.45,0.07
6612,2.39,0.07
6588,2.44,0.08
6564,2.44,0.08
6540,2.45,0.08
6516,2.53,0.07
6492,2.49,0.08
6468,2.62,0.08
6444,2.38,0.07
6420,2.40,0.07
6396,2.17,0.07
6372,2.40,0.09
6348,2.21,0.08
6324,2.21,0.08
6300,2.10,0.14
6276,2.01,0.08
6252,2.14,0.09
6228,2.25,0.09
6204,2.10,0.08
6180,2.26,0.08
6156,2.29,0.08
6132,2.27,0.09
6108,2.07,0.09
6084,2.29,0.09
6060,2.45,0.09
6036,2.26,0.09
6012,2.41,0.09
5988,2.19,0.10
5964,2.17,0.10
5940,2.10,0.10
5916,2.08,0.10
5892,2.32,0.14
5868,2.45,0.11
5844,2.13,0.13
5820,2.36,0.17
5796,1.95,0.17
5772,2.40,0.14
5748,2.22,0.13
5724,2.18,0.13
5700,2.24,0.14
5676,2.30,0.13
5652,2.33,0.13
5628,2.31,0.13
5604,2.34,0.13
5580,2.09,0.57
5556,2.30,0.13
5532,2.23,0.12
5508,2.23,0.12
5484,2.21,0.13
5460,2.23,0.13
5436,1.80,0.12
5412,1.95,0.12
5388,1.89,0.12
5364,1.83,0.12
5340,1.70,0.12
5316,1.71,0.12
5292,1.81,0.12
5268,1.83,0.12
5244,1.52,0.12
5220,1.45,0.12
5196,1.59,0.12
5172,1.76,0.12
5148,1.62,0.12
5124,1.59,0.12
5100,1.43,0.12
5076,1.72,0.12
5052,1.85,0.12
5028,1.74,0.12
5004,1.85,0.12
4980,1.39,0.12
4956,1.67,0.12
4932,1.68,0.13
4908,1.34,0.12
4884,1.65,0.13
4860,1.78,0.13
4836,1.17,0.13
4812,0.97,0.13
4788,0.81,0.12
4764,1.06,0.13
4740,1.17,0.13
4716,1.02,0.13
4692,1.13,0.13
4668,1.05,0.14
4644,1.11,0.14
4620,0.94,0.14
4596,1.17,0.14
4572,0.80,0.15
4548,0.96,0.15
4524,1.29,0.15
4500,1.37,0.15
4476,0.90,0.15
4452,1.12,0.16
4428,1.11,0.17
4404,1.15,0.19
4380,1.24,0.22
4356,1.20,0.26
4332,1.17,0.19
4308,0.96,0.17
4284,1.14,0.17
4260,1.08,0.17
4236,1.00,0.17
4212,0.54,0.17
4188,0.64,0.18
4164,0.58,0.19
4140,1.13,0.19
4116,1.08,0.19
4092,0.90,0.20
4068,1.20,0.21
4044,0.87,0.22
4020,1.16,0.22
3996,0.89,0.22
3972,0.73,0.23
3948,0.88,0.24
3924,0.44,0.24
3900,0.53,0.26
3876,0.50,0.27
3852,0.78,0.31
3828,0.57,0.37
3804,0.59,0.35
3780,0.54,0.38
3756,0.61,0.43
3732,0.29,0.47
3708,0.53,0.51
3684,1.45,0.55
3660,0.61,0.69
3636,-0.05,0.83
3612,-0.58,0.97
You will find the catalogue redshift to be 0.22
